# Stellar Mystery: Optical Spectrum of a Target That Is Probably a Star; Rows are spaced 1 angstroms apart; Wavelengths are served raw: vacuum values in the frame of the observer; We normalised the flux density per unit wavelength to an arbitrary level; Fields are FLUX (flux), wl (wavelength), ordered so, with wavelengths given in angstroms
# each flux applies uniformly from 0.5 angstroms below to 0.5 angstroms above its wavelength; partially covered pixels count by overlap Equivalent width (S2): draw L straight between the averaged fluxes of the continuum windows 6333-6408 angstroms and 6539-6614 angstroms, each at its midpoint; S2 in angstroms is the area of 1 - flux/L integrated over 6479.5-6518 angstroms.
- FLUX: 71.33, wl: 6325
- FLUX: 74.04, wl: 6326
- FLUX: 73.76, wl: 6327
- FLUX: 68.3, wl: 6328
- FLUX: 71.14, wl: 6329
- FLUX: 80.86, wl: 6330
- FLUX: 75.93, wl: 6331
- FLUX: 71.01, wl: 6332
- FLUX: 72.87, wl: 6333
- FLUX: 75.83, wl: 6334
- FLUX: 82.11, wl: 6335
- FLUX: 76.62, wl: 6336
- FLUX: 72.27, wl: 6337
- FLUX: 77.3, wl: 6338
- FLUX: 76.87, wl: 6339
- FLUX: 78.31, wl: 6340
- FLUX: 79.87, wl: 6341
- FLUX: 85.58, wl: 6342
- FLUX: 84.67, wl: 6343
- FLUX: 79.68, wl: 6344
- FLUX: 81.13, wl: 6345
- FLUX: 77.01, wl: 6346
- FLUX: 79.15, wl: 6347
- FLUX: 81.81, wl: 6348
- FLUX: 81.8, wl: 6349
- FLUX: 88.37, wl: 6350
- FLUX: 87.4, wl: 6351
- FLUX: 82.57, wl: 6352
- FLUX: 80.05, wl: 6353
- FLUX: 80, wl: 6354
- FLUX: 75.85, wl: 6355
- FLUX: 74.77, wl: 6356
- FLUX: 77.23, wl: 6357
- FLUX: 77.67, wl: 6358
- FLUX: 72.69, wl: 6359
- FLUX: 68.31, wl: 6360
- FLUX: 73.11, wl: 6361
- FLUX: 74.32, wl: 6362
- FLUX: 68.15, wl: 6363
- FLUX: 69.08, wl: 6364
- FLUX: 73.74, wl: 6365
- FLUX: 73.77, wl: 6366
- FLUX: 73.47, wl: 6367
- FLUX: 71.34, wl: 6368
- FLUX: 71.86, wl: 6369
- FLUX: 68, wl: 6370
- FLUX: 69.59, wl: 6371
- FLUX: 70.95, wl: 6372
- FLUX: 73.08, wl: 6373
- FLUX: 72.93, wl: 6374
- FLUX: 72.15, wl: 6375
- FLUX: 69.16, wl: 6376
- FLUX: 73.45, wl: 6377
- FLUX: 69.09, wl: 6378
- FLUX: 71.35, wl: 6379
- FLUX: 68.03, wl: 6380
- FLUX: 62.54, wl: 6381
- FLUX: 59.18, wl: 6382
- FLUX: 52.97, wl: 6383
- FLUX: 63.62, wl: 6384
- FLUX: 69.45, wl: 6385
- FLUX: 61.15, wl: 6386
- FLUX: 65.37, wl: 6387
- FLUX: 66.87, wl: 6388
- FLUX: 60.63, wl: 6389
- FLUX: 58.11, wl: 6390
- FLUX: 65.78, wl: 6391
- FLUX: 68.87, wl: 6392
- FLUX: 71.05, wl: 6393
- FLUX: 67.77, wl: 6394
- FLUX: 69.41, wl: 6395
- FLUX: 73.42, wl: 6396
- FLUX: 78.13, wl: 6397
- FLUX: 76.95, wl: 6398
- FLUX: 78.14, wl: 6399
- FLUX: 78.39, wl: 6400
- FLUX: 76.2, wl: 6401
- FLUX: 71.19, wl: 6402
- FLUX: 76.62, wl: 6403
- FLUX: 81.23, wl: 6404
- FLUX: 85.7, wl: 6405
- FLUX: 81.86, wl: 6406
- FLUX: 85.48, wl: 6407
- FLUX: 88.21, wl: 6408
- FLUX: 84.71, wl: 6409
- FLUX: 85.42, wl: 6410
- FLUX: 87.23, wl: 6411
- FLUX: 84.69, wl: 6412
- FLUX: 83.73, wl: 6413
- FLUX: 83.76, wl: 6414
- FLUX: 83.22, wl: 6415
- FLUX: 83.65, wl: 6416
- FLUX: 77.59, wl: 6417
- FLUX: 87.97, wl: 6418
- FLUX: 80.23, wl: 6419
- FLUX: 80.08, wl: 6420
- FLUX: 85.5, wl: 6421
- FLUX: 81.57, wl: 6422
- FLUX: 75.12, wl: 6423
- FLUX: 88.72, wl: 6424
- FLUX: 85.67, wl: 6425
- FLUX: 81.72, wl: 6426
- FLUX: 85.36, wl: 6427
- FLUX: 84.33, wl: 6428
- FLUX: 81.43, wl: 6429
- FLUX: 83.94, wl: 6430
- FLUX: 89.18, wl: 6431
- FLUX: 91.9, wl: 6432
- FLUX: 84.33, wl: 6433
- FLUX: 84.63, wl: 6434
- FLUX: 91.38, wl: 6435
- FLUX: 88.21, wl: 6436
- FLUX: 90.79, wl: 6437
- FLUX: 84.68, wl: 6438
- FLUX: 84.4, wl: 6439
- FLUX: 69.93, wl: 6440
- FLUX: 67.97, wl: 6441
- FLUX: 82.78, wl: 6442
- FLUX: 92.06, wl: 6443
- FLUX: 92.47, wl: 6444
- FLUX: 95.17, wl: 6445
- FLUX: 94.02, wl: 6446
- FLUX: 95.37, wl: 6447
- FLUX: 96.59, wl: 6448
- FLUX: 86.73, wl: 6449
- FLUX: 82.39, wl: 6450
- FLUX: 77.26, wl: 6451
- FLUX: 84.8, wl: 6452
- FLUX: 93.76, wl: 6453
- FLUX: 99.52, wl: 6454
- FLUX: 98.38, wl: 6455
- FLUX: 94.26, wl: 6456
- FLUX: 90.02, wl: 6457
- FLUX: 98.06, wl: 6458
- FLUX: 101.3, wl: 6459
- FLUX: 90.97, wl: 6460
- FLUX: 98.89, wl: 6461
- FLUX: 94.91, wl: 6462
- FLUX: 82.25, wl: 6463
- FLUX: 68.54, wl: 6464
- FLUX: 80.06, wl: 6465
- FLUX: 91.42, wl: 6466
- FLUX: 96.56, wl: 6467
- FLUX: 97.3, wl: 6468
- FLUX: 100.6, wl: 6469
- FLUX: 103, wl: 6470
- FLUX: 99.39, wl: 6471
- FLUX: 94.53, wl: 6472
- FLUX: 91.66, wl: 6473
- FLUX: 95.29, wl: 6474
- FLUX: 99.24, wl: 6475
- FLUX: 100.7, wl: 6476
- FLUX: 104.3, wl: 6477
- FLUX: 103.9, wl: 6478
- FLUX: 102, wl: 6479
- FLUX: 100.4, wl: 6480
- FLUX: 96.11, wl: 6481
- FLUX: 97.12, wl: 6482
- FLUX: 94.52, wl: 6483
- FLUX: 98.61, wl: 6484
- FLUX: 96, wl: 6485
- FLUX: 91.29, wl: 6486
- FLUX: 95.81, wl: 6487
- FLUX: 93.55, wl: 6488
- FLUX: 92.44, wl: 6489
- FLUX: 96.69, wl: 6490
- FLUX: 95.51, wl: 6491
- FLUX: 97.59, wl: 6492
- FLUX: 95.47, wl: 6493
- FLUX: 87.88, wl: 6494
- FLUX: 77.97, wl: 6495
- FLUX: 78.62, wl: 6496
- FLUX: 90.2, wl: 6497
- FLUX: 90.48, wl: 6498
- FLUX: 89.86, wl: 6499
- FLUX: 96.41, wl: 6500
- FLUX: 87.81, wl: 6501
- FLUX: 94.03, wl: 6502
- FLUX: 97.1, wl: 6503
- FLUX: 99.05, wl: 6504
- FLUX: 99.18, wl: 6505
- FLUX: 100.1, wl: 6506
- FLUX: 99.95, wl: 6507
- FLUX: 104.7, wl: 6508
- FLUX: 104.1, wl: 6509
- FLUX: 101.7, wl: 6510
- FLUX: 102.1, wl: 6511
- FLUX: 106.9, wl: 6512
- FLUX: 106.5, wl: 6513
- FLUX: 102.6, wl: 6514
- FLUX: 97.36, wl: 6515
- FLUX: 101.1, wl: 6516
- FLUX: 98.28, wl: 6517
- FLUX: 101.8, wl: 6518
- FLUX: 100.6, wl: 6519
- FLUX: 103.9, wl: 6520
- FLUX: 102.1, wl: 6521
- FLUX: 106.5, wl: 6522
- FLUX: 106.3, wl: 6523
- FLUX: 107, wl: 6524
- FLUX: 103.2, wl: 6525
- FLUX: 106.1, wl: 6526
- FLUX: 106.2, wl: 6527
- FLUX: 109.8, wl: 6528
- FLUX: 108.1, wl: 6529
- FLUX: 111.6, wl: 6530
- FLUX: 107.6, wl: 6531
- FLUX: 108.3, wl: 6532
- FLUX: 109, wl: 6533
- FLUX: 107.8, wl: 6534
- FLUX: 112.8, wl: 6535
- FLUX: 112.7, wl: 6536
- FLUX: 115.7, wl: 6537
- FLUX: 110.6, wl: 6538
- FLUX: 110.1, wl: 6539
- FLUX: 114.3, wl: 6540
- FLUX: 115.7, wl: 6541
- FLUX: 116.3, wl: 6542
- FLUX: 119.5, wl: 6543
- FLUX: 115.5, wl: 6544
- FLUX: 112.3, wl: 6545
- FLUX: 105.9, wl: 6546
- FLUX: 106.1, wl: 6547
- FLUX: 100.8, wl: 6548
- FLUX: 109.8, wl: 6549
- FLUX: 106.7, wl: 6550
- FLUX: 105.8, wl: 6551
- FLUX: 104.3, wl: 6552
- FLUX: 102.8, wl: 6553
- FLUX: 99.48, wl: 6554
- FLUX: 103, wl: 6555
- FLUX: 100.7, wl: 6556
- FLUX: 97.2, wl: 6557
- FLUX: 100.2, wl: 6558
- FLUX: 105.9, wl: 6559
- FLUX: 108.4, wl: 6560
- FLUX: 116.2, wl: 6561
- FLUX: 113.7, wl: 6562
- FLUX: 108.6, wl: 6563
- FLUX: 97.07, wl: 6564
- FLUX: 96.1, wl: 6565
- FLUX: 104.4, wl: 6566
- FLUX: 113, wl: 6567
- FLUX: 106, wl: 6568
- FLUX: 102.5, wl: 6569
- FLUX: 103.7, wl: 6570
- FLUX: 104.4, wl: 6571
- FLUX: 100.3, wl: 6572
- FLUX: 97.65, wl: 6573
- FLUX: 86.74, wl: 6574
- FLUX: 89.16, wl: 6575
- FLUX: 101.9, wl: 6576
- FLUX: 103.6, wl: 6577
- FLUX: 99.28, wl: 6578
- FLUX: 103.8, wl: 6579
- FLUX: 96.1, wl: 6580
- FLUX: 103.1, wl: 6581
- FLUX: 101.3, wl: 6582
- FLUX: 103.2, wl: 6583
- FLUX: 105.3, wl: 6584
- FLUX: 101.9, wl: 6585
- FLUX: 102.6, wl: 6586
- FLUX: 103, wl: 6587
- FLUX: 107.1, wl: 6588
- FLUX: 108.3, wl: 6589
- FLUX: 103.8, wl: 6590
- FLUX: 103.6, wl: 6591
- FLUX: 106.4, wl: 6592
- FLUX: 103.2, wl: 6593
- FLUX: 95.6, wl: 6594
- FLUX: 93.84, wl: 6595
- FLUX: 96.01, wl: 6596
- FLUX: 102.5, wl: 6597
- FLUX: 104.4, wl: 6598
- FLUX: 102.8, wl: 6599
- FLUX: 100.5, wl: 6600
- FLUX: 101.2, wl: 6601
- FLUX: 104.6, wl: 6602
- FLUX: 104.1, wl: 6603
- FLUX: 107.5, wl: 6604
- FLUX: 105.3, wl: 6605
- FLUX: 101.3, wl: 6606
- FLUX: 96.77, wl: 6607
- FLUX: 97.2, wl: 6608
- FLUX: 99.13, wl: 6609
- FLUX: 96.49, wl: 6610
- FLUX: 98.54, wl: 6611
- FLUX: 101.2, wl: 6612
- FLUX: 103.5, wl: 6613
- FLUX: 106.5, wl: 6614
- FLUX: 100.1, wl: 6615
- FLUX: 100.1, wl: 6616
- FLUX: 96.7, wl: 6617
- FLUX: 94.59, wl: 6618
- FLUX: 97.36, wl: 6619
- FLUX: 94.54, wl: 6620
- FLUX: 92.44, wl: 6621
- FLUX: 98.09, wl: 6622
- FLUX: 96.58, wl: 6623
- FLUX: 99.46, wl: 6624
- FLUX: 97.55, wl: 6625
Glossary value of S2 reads -1.6 angstroms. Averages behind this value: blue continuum 74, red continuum 104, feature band 96.3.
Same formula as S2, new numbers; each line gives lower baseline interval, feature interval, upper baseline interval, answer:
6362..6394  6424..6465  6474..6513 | -1.75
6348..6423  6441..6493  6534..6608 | -3.51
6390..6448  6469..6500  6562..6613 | -1.87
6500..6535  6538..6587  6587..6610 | -1.03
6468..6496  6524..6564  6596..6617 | -3.87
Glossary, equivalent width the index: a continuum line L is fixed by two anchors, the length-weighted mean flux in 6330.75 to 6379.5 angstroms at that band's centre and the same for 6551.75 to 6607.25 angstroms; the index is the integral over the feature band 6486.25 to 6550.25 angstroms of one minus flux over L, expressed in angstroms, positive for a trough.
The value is -4.9 angstroms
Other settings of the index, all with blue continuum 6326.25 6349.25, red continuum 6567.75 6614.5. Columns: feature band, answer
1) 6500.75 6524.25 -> -1.8 angstroms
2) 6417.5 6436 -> 0.3 angstroms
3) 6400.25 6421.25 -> 0.5 angstroms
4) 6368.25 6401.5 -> 5.3 angstroms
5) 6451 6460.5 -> -0.5 angstroms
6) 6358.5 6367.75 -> 0.9 angstroms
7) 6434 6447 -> 0.1 angstroms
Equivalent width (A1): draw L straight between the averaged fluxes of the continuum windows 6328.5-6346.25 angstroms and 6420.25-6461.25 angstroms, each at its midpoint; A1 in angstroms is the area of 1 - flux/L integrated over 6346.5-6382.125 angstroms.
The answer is 2.8 angstroms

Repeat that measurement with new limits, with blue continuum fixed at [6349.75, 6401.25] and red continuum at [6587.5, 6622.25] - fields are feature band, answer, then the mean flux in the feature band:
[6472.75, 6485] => -2.04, 98.7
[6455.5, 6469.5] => -1.58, 91.8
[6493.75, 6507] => -0.67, 91.8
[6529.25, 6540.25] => -2.28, 111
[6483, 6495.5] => -1.07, 93.3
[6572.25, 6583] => -0.14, 98.5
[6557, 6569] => -1.31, 106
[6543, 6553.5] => -1.59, 108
